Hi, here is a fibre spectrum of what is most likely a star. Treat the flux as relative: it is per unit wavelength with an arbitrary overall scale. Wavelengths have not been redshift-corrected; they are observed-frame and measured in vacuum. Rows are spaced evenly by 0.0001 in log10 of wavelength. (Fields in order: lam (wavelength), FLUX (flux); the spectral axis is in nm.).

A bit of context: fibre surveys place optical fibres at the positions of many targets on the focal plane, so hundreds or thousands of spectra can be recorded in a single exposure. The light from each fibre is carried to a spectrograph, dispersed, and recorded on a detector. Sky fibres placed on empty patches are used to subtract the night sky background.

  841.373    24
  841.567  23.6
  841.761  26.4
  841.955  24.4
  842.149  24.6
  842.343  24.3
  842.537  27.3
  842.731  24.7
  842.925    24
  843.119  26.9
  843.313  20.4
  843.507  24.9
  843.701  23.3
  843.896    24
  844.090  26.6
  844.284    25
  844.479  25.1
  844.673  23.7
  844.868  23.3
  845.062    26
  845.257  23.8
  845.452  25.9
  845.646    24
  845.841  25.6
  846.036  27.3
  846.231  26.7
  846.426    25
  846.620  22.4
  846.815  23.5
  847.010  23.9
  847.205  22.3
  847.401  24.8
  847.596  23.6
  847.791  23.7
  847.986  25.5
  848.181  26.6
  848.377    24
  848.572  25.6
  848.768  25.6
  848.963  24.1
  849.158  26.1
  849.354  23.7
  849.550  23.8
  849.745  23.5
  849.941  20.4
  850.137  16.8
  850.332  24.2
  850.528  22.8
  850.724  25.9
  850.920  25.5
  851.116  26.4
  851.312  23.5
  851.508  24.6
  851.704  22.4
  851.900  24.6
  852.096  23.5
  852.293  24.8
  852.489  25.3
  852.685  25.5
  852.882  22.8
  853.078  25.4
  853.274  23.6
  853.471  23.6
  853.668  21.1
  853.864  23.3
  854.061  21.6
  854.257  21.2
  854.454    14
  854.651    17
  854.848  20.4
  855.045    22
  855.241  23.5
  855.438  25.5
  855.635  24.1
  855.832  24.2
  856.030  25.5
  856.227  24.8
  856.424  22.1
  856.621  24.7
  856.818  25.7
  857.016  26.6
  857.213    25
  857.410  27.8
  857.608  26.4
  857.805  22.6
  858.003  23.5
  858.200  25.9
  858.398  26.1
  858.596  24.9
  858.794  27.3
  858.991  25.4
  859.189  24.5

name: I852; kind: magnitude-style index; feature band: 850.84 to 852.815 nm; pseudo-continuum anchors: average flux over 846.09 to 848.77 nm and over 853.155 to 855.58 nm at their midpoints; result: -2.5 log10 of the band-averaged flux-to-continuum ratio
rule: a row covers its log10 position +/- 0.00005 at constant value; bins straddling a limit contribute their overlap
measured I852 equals -0.09 mag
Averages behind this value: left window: 24.5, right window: 21.5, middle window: 24.6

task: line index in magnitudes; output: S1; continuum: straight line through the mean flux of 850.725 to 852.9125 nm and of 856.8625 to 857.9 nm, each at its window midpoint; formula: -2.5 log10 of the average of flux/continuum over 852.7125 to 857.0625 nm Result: 0.106 mag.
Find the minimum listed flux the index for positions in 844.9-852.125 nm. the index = 16.8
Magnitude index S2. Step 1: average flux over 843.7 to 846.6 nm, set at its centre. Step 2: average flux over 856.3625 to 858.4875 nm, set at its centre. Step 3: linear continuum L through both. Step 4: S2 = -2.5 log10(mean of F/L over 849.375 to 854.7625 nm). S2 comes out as 0.10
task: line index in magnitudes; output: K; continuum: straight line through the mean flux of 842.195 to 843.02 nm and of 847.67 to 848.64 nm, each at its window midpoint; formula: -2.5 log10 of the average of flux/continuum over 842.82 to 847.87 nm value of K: 0.03 mag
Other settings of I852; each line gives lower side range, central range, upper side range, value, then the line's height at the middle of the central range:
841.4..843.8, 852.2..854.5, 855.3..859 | 0.10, 25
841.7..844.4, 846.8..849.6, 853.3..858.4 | -0.01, 24.2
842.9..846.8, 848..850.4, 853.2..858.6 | 0.02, 24.2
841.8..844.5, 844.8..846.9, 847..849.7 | -0.01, 24.6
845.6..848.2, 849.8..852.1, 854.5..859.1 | 0.05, 24.5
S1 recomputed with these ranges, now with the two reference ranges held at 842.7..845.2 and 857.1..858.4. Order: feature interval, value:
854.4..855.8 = 0.18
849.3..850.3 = 0.14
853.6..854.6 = 0.24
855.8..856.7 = 0.04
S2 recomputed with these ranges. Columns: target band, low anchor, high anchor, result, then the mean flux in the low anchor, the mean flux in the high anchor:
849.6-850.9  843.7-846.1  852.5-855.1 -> 0.02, 24.9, 21.8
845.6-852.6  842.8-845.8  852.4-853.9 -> 0.00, 24.5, 23.8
